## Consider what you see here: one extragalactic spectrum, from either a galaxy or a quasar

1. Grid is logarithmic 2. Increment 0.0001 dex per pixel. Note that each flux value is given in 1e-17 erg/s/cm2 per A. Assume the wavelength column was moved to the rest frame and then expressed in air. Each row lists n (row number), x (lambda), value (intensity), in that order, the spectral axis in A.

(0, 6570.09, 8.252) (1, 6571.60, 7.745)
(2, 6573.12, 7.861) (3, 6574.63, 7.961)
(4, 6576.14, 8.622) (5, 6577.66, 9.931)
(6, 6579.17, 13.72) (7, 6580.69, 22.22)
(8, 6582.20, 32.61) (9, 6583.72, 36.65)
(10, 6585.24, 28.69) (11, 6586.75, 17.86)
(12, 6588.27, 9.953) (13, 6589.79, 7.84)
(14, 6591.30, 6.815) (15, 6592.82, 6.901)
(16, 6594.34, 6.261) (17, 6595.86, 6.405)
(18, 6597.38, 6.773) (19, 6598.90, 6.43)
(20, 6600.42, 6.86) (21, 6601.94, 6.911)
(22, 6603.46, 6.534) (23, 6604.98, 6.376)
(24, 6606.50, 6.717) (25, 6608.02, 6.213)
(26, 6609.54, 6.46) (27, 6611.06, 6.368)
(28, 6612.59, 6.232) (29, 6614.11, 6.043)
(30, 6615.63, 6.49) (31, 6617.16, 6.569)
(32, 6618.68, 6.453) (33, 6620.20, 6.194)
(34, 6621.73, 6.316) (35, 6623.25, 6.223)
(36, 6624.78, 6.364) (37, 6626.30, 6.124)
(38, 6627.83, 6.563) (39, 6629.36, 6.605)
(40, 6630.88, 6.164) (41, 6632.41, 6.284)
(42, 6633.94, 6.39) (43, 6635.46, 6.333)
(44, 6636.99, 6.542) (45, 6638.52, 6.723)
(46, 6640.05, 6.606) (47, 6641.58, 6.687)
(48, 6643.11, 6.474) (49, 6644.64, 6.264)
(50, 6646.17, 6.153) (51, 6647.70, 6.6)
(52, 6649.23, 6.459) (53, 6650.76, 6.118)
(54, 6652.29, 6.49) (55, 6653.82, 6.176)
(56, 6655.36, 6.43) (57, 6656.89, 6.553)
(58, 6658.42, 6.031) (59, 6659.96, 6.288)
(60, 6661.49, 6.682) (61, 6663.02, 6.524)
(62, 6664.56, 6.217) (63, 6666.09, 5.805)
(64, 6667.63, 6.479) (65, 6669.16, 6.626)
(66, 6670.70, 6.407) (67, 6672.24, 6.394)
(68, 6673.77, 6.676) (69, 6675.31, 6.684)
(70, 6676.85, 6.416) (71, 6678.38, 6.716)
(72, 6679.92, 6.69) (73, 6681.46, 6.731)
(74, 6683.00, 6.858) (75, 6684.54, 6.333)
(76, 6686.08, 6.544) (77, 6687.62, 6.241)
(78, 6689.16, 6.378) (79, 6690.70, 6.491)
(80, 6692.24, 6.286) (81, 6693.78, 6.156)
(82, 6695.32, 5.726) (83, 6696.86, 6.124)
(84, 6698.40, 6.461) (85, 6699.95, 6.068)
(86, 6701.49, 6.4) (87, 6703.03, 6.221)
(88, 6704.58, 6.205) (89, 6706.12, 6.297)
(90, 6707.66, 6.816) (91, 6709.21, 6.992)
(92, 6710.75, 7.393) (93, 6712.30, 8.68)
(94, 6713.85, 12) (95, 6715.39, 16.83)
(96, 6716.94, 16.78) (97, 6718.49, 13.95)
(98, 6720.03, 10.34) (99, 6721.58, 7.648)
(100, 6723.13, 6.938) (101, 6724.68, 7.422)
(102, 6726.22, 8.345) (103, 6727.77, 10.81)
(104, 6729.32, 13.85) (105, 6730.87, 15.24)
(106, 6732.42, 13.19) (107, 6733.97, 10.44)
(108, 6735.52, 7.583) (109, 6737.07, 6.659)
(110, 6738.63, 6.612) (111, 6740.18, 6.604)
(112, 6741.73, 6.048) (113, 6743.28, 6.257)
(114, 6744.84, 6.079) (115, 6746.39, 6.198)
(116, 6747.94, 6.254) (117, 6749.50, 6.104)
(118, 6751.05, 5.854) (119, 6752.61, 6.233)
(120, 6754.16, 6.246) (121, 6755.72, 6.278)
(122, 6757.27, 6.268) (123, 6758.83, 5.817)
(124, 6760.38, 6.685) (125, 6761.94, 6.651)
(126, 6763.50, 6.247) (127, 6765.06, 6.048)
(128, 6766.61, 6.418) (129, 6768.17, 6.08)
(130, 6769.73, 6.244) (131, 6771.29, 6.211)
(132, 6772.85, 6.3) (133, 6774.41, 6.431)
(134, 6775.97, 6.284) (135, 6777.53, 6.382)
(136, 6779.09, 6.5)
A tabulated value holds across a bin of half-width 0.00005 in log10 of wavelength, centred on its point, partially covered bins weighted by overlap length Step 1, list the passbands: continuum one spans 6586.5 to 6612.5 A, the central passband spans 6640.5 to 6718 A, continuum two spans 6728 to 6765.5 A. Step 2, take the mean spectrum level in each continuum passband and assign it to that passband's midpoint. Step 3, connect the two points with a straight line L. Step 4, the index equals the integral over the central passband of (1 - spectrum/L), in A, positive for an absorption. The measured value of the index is 4.1 A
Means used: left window 7.27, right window 7.53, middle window 7.03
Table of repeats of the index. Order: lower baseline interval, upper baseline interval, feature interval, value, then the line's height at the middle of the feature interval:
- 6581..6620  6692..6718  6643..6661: 5.72 A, 9.29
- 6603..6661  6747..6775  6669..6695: -0.66 A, 6.33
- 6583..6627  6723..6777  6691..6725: -2.64 A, 7.76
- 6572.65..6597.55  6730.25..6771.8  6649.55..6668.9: 8.20 A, 11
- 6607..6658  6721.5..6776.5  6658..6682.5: 0.83 A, 6.7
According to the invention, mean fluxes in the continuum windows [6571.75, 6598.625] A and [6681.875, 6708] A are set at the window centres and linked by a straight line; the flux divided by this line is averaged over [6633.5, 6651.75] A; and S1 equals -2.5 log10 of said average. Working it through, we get 0.456 mag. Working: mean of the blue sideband 13.7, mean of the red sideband 6.33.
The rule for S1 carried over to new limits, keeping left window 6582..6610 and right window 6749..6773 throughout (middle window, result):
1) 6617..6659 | 0.48 mag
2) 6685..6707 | 0.29 mag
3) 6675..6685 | 0.29 mag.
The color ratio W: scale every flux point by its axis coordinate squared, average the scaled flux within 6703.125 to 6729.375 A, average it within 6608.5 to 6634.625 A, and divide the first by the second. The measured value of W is 1.6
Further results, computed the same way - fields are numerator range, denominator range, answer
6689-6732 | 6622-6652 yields 1.41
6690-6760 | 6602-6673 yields 1.30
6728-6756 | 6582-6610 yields 0.74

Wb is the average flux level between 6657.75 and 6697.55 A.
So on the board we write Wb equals 6.41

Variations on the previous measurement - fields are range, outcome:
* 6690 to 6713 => 6.55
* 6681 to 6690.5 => 6.5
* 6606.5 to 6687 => 6.42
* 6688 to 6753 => 8.21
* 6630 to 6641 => 6.44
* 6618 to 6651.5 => 6.39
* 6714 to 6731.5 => 11.6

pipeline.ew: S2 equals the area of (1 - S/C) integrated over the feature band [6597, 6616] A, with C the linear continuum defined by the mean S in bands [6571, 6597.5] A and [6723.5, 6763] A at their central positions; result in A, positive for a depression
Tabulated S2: 9.5 A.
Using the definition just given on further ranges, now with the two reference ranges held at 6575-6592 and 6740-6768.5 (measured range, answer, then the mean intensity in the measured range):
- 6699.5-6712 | 3.7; 6.64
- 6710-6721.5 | -4.3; 12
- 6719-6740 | -4.6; 9.59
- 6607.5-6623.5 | 9.4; 6.33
